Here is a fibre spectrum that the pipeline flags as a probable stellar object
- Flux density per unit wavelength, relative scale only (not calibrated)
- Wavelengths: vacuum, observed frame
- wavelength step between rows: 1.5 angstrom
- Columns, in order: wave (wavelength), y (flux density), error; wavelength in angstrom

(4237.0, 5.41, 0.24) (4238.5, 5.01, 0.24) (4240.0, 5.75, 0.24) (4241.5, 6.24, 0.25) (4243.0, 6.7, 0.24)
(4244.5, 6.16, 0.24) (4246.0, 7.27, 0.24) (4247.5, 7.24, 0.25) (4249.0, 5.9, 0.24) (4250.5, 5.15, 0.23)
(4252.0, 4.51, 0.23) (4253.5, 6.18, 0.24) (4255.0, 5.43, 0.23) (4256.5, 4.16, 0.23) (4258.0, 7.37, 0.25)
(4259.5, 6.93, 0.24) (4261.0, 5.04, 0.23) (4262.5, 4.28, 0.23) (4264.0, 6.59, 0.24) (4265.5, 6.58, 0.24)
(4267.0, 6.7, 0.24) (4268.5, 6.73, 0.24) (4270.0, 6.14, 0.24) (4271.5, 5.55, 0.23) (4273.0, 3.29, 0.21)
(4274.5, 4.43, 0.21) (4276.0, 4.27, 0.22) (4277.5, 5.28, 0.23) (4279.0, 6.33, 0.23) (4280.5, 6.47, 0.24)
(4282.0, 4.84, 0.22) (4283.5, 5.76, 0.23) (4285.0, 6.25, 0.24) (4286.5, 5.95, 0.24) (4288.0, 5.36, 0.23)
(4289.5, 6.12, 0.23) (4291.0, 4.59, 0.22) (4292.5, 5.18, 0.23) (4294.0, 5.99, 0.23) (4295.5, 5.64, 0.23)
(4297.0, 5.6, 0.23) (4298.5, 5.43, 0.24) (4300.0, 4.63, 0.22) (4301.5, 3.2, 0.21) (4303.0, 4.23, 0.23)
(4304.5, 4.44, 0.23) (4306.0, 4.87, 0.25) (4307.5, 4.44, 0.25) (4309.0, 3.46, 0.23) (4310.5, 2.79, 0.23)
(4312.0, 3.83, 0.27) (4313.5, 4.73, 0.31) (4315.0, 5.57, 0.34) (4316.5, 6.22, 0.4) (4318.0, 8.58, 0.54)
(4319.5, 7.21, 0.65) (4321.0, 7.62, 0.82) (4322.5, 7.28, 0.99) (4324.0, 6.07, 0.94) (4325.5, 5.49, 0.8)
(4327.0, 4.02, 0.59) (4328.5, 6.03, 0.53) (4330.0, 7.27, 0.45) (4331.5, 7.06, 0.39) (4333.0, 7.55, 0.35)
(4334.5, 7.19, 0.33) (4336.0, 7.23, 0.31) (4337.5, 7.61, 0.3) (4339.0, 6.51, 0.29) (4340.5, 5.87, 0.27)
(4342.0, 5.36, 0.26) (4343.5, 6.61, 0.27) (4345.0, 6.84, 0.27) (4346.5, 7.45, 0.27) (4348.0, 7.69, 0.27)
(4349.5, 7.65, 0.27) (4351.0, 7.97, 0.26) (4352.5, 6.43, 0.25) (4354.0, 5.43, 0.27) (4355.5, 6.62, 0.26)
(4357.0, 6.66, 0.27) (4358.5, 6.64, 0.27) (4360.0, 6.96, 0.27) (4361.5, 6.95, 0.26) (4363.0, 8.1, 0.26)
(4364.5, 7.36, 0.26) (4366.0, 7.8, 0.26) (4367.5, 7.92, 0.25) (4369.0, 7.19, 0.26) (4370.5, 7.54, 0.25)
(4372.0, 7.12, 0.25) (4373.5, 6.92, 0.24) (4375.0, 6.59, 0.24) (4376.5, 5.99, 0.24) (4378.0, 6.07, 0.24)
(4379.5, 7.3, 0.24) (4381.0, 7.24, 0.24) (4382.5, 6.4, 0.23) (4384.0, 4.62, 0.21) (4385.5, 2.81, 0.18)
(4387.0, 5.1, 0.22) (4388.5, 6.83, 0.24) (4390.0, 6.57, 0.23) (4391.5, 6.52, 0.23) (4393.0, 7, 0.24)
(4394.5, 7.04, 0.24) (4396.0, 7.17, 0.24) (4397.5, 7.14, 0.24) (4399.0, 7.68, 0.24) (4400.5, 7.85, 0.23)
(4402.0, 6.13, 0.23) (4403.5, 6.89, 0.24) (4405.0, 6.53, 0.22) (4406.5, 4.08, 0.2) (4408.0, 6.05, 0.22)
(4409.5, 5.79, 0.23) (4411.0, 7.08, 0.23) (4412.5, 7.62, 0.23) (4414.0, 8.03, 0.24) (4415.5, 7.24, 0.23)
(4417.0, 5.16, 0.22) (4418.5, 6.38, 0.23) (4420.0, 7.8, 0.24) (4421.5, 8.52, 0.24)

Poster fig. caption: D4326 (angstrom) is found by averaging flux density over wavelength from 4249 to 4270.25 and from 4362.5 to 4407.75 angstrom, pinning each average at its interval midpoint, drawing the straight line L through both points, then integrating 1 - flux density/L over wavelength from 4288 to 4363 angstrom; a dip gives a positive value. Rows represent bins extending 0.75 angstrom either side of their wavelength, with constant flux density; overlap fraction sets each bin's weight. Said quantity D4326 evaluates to 2.9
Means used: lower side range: 5.84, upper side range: 6.64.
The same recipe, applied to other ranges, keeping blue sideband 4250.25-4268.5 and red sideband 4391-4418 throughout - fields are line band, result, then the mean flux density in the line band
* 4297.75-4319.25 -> 4.6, 4.8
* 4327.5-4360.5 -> -2.5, 6.82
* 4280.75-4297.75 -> 1.1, 5.6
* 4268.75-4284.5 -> 1.6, 5.3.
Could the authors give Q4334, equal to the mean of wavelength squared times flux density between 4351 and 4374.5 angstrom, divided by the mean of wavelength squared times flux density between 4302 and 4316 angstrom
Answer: 1.69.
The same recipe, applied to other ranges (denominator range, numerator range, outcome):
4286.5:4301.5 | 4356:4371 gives 1.42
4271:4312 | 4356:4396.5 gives 1.40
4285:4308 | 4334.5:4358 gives 1.37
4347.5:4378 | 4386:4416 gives 0.96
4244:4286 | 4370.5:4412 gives 1.18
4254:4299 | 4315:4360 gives 1.24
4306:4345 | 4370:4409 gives 1.09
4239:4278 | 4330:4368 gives 1.27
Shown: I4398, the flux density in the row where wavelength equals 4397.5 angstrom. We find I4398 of 7.14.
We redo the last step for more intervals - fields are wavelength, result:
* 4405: 6.53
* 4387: 5.1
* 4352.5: 6.43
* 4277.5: 5.28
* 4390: 6.57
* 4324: 6.07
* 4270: 6.14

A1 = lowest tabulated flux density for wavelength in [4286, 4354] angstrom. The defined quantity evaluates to 2.79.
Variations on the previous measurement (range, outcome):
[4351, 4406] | 2.81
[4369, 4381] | 5.99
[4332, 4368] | 5.36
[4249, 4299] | 3.29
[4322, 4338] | 4.02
